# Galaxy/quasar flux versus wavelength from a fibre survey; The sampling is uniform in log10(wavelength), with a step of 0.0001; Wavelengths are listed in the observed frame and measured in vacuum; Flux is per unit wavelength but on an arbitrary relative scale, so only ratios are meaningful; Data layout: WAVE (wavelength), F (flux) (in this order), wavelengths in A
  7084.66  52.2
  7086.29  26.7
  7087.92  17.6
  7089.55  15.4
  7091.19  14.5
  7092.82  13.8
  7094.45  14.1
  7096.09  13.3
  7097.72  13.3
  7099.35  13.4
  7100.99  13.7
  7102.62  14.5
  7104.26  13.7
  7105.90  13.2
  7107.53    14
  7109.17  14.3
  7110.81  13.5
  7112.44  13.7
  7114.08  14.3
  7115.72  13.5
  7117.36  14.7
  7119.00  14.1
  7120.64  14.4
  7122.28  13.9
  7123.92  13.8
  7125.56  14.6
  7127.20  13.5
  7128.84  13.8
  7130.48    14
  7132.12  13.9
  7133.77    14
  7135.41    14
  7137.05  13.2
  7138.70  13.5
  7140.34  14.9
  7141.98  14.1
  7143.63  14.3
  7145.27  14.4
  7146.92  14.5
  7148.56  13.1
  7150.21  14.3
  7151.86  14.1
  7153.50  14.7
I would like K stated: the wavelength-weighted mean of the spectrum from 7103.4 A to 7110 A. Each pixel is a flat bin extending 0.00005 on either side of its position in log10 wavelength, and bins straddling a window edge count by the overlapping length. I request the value 13.8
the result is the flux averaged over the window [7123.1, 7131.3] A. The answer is 13.9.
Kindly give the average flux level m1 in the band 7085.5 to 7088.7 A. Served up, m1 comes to 22.2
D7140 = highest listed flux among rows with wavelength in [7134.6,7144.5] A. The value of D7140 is 14.9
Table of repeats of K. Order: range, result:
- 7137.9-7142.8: 14.2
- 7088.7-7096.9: 14.2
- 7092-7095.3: 13.9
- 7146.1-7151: 14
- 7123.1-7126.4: 14.2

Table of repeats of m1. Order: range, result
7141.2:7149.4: 14.1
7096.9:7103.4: 13.7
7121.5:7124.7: 13.9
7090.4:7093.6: 14.2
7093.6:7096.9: 13.7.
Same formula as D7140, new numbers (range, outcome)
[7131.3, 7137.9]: 14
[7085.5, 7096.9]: 26.7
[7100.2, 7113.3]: 14.5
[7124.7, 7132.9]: 14.6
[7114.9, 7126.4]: 14.7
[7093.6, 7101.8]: 14.1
